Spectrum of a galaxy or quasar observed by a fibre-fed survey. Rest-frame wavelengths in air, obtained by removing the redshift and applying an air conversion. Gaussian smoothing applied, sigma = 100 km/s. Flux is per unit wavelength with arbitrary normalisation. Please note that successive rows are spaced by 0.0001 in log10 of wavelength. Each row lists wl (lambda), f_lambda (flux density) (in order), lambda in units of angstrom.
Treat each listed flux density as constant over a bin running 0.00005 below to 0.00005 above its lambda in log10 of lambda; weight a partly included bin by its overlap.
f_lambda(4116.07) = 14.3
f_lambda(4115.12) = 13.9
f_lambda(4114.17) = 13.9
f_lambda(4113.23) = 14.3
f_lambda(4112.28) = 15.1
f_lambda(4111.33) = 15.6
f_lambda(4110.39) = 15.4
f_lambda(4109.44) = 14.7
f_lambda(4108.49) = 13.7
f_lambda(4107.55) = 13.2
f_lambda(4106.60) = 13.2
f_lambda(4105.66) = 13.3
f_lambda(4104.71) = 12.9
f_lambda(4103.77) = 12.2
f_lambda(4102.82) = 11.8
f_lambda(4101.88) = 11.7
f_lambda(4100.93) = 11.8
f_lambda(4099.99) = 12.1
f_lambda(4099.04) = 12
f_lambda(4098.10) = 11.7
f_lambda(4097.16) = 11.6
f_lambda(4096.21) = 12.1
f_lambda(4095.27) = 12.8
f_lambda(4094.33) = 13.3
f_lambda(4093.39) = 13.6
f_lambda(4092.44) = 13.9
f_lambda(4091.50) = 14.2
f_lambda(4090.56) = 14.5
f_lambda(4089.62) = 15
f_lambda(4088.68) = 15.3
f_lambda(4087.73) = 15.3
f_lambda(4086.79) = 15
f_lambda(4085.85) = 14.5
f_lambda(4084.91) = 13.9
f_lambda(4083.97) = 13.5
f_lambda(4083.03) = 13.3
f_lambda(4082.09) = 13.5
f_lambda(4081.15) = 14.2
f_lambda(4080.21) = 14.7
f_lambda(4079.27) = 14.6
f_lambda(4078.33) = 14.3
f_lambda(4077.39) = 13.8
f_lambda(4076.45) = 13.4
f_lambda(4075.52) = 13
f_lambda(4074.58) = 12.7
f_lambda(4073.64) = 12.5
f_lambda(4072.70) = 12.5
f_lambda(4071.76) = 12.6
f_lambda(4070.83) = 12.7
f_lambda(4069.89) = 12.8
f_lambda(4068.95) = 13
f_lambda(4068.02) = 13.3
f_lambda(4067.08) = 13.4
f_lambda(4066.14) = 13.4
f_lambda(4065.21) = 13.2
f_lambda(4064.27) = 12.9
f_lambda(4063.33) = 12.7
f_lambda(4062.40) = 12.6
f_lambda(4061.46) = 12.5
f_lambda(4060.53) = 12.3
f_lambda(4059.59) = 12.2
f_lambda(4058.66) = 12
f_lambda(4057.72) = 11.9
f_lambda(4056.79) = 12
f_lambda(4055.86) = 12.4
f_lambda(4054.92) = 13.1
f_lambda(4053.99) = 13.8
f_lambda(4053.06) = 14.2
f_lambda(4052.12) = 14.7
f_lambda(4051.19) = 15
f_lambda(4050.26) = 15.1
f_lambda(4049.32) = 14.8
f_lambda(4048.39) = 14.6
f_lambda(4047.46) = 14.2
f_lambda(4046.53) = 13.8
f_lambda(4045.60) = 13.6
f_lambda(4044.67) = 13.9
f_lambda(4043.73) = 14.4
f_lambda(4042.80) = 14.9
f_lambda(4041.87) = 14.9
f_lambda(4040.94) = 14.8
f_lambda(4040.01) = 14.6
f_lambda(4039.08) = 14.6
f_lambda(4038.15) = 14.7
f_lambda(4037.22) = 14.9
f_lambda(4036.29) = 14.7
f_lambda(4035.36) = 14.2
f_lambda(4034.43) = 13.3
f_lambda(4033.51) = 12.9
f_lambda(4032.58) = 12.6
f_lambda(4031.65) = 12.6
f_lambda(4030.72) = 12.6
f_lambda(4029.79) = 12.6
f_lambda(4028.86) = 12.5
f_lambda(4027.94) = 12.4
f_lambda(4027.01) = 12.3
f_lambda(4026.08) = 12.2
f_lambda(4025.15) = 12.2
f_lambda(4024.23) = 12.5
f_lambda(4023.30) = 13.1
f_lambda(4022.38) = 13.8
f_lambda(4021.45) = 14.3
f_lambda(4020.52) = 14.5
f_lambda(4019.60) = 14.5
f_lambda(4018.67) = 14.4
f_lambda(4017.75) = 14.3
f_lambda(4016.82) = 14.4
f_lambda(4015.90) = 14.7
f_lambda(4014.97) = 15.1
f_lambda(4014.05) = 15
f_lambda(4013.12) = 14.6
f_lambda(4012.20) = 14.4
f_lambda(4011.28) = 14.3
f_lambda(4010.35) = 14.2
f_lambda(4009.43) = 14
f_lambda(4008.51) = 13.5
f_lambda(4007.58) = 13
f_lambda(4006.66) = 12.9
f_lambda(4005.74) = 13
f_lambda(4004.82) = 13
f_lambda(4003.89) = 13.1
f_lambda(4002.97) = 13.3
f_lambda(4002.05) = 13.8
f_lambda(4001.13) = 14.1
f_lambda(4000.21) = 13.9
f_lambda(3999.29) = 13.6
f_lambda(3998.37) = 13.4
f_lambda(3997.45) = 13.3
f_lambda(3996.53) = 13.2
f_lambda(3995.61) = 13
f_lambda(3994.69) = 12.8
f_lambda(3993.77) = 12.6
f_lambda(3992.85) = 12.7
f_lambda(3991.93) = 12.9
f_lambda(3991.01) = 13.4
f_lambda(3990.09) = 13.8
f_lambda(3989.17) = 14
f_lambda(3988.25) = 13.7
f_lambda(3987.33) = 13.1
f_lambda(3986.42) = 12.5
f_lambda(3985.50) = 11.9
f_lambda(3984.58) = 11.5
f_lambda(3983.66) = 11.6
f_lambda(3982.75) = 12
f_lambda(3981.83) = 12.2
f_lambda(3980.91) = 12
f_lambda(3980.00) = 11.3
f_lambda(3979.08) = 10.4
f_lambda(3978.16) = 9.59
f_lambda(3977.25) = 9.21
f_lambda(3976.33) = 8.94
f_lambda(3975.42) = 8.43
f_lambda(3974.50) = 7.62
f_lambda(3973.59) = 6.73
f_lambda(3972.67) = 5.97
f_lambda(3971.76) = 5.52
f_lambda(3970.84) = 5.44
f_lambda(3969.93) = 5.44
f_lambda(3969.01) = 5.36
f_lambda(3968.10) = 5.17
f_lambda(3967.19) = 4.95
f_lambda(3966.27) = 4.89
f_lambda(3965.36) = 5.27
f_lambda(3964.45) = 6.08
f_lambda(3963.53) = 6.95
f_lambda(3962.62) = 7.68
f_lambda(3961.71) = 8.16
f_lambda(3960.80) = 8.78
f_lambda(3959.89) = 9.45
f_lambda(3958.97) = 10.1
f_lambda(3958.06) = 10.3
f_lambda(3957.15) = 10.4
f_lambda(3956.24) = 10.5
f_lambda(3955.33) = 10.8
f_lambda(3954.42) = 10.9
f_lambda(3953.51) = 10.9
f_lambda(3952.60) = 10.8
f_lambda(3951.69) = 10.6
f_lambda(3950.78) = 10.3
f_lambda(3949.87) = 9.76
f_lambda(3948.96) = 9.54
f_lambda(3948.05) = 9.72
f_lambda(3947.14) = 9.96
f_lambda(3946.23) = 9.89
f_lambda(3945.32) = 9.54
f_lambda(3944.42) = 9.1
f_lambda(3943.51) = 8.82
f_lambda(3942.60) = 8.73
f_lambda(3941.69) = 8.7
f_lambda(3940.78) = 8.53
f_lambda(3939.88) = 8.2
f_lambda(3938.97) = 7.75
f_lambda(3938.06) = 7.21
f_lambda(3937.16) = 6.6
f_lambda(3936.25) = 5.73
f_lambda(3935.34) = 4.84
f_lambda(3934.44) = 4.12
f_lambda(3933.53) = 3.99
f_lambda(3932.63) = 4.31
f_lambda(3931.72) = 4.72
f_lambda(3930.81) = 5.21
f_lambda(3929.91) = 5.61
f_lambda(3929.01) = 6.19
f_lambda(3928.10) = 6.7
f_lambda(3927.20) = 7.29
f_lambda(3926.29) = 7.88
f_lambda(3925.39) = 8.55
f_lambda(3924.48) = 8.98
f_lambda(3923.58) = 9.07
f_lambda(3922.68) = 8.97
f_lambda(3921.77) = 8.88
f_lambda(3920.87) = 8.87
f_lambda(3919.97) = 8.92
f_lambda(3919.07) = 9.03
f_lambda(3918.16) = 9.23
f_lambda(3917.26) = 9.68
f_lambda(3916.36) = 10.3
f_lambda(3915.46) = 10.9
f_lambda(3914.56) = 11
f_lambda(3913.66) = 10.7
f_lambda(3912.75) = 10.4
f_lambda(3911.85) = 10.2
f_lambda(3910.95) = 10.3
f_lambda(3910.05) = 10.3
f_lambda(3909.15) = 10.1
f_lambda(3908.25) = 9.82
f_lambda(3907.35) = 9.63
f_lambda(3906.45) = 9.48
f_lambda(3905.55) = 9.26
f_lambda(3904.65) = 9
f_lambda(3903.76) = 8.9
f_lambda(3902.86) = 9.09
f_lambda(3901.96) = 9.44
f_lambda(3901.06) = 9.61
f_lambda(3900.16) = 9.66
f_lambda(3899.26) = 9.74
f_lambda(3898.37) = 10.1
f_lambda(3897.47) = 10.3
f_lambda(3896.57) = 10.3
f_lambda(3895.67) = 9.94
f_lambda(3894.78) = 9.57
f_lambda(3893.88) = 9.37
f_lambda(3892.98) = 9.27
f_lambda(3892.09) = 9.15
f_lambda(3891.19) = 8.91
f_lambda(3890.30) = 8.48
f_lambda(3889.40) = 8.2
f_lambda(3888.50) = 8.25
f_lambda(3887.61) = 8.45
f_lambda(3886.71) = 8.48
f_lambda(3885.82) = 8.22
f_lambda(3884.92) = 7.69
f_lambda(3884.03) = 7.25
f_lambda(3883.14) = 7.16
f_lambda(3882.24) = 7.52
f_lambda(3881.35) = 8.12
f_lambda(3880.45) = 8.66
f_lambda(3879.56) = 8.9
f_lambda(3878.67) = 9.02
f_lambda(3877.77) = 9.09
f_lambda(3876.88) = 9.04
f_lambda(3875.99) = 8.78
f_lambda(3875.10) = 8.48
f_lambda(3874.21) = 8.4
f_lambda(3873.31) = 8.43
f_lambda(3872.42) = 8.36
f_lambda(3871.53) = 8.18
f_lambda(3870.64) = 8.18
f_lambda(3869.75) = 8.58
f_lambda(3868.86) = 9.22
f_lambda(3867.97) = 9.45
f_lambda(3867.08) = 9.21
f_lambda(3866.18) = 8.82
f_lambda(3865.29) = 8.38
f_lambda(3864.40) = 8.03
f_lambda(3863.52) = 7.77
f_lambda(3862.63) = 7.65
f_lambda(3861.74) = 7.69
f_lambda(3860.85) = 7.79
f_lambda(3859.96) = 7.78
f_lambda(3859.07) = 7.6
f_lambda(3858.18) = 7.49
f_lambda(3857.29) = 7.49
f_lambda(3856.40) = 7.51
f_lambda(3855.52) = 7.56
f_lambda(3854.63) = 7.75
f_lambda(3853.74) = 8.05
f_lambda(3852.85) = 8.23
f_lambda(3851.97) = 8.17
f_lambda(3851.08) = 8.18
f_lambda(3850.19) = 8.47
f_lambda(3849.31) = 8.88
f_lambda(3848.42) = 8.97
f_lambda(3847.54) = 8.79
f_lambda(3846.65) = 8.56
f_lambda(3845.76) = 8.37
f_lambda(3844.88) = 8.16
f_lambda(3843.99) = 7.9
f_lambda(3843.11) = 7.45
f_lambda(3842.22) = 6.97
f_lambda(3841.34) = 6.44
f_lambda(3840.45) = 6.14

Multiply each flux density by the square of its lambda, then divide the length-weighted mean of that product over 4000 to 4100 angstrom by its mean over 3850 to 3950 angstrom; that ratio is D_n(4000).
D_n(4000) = 1.72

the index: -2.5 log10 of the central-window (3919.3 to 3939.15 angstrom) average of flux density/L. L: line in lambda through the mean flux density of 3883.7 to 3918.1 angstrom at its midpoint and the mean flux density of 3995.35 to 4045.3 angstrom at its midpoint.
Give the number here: 0.46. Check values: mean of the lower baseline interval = 9.47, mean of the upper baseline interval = 13.7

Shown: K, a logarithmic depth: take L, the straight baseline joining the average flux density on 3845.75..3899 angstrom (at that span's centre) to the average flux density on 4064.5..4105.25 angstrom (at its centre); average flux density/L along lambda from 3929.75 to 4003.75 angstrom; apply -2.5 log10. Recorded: 0.13 mag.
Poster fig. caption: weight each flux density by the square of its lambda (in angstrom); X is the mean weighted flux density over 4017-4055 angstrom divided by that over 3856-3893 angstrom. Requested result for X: 1.81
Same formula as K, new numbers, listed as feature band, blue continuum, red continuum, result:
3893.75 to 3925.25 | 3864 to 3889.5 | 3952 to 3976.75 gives -0.18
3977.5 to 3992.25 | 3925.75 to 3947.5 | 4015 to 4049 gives -0.16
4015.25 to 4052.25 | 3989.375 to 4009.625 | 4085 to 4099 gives -0.03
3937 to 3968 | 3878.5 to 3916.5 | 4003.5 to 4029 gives 0.27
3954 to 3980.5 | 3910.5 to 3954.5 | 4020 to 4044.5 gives 0.27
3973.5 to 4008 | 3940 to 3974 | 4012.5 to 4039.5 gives -0.11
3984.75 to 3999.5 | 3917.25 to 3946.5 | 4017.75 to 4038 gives -0.17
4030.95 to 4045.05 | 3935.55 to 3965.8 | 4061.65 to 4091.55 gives -0.16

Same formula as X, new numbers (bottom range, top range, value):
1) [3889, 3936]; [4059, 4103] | 1.66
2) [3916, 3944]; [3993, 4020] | 1.92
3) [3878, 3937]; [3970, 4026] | 1.52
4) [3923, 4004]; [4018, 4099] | 1.51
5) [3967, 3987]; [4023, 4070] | 1.56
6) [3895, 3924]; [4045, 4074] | 1.47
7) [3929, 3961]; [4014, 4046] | 1.71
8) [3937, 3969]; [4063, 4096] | 1.67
